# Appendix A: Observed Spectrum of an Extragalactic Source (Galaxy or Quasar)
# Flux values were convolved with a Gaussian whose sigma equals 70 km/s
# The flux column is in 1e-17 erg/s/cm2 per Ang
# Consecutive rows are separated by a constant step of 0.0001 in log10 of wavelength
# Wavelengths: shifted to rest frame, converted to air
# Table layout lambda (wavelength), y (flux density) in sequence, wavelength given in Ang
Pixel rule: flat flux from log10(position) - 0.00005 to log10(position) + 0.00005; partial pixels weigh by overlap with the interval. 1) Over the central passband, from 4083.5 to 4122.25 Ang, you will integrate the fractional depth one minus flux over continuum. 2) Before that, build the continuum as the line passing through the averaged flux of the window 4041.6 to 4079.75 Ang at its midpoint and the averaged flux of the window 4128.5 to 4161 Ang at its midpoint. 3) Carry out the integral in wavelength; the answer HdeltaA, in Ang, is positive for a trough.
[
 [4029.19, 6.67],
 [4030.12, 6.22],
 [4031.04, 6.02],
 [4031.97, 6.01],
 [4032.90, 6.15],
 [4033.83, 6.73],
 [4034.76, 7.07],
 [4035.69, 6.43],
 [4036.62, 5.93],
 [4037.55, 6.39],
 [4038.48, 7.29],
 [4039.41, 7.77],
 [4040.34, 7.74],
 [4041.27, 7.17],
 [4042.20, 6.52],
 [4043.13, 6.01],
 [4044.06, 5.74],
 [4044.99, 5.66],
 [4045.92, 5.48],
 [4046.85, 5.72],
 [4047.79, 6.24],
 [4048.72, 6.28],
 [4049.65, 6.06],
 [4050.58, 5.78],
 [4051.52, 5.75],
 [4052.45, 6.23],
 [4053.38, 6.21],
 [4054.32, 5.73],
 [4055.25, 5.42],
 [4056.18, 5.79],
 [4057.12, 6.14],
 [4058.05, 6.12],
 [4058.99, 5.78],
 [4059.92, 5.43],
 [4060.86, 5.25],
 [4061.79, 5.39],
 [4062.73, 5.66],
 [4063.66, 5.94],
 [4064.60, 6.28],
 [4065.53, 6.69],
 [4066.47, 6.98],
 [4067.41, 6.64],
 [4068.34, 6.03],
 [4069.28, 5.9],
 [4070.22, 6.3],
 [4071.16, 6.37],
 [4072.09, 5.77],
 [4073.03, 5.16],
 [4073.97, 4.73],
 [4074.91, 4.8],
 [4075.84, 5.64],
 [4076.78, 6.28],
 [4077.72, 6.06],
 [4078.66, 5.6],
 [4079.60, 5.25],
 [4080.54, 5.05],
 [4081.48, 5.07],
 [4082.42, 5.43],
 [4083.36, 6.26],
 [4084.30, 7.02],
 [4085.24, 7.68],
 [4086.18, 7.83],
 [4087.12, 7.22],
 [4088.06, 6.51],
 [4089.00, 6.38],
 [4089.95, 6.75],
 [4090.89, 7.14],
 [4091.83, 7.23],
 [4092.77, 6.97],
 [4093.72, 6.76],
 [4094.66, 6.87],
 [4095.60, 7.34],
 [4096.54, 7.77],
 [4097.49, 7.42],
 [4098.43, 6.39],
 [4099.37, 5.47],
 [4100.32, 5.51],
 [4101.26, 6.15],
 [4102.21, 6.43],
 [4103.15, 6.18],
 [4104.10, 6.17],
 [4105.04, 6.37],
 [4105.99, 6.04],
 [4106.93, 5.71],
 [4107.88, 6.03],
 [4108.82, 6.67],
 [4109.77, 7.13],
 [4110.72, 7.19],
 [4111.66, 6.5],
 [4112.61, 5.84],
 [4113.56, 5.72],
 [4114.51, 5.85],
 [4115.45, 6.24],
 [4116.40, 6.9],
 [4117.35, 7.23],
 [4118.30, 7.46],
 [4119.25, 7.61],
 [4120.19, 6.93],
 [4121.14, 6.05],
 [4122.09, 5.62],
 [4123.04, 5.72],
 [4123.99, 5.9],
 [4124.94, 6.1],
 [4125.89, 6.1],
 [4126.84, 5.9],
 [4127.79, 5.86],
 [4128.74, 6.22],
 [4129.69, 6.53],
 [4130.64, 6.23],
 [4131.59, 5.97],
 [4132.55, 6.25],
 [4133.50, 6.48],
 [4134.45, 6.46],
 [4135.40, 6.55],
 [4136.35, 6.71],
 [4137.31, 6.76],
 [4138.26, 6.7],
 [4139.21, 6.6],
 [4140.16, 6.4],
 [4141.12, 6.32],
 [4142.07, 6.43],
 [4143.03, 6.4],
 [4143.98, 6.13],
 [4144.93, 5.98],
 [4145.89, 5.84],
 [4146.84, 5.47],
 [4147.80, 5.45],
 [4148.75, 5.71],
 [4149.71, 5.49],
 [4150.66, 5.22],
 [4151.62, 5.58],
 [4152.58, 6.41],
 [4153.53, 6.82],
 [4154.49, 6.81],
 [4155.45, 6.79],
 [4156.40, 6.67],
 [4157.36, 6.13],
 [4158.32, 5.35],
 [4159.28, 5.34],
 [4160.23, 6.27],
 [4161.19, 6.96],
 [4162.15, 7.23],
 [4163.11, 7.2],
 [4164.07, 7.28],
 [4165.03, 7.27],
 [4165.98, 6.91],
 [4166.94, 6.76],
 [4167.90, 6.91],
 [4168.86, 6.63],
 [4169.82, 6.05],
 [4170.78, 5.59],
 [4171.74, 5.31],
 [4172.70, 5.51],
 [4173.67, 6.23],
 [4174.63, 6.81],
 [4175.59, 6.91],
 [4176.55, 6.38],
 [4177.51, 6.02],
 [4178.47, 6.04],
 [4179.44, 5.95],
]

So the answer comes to -3.9 Ang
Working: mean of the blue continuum 5.88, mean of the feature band 6.65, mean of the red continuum 6.2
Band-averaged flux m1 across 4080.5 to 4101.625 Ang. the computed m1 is 6.65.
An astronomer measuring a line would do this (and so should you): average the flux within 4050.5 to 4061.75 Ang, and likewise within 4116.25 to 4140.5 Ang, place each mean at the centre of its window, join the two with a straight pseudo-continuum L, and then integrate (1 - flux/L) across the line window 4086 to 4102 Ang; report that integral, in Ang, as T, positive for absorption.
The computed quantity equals -1.7 Ang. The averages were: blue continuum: 5.79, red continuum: 6.43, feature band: 6.78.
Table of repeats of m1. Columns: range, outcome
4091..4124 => 6.51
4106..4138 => 6.37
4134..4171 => 6.35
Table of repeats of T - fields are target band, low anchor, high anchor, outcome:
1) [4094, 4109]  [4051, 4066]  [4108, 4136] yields -0.5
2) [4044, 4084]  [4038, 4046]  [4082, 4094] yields 5.5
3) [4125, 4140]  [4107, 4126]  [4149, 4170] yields 0.2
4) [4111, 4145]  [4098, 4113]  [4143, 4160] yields -1.4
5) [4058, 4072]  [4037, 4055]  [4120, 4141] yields 0.5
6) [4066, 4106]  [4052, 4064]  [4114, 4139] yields -1.8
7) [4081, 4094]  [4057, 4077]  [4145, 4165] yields -1.7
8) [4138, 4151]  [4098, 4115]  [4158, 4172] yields 0.8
